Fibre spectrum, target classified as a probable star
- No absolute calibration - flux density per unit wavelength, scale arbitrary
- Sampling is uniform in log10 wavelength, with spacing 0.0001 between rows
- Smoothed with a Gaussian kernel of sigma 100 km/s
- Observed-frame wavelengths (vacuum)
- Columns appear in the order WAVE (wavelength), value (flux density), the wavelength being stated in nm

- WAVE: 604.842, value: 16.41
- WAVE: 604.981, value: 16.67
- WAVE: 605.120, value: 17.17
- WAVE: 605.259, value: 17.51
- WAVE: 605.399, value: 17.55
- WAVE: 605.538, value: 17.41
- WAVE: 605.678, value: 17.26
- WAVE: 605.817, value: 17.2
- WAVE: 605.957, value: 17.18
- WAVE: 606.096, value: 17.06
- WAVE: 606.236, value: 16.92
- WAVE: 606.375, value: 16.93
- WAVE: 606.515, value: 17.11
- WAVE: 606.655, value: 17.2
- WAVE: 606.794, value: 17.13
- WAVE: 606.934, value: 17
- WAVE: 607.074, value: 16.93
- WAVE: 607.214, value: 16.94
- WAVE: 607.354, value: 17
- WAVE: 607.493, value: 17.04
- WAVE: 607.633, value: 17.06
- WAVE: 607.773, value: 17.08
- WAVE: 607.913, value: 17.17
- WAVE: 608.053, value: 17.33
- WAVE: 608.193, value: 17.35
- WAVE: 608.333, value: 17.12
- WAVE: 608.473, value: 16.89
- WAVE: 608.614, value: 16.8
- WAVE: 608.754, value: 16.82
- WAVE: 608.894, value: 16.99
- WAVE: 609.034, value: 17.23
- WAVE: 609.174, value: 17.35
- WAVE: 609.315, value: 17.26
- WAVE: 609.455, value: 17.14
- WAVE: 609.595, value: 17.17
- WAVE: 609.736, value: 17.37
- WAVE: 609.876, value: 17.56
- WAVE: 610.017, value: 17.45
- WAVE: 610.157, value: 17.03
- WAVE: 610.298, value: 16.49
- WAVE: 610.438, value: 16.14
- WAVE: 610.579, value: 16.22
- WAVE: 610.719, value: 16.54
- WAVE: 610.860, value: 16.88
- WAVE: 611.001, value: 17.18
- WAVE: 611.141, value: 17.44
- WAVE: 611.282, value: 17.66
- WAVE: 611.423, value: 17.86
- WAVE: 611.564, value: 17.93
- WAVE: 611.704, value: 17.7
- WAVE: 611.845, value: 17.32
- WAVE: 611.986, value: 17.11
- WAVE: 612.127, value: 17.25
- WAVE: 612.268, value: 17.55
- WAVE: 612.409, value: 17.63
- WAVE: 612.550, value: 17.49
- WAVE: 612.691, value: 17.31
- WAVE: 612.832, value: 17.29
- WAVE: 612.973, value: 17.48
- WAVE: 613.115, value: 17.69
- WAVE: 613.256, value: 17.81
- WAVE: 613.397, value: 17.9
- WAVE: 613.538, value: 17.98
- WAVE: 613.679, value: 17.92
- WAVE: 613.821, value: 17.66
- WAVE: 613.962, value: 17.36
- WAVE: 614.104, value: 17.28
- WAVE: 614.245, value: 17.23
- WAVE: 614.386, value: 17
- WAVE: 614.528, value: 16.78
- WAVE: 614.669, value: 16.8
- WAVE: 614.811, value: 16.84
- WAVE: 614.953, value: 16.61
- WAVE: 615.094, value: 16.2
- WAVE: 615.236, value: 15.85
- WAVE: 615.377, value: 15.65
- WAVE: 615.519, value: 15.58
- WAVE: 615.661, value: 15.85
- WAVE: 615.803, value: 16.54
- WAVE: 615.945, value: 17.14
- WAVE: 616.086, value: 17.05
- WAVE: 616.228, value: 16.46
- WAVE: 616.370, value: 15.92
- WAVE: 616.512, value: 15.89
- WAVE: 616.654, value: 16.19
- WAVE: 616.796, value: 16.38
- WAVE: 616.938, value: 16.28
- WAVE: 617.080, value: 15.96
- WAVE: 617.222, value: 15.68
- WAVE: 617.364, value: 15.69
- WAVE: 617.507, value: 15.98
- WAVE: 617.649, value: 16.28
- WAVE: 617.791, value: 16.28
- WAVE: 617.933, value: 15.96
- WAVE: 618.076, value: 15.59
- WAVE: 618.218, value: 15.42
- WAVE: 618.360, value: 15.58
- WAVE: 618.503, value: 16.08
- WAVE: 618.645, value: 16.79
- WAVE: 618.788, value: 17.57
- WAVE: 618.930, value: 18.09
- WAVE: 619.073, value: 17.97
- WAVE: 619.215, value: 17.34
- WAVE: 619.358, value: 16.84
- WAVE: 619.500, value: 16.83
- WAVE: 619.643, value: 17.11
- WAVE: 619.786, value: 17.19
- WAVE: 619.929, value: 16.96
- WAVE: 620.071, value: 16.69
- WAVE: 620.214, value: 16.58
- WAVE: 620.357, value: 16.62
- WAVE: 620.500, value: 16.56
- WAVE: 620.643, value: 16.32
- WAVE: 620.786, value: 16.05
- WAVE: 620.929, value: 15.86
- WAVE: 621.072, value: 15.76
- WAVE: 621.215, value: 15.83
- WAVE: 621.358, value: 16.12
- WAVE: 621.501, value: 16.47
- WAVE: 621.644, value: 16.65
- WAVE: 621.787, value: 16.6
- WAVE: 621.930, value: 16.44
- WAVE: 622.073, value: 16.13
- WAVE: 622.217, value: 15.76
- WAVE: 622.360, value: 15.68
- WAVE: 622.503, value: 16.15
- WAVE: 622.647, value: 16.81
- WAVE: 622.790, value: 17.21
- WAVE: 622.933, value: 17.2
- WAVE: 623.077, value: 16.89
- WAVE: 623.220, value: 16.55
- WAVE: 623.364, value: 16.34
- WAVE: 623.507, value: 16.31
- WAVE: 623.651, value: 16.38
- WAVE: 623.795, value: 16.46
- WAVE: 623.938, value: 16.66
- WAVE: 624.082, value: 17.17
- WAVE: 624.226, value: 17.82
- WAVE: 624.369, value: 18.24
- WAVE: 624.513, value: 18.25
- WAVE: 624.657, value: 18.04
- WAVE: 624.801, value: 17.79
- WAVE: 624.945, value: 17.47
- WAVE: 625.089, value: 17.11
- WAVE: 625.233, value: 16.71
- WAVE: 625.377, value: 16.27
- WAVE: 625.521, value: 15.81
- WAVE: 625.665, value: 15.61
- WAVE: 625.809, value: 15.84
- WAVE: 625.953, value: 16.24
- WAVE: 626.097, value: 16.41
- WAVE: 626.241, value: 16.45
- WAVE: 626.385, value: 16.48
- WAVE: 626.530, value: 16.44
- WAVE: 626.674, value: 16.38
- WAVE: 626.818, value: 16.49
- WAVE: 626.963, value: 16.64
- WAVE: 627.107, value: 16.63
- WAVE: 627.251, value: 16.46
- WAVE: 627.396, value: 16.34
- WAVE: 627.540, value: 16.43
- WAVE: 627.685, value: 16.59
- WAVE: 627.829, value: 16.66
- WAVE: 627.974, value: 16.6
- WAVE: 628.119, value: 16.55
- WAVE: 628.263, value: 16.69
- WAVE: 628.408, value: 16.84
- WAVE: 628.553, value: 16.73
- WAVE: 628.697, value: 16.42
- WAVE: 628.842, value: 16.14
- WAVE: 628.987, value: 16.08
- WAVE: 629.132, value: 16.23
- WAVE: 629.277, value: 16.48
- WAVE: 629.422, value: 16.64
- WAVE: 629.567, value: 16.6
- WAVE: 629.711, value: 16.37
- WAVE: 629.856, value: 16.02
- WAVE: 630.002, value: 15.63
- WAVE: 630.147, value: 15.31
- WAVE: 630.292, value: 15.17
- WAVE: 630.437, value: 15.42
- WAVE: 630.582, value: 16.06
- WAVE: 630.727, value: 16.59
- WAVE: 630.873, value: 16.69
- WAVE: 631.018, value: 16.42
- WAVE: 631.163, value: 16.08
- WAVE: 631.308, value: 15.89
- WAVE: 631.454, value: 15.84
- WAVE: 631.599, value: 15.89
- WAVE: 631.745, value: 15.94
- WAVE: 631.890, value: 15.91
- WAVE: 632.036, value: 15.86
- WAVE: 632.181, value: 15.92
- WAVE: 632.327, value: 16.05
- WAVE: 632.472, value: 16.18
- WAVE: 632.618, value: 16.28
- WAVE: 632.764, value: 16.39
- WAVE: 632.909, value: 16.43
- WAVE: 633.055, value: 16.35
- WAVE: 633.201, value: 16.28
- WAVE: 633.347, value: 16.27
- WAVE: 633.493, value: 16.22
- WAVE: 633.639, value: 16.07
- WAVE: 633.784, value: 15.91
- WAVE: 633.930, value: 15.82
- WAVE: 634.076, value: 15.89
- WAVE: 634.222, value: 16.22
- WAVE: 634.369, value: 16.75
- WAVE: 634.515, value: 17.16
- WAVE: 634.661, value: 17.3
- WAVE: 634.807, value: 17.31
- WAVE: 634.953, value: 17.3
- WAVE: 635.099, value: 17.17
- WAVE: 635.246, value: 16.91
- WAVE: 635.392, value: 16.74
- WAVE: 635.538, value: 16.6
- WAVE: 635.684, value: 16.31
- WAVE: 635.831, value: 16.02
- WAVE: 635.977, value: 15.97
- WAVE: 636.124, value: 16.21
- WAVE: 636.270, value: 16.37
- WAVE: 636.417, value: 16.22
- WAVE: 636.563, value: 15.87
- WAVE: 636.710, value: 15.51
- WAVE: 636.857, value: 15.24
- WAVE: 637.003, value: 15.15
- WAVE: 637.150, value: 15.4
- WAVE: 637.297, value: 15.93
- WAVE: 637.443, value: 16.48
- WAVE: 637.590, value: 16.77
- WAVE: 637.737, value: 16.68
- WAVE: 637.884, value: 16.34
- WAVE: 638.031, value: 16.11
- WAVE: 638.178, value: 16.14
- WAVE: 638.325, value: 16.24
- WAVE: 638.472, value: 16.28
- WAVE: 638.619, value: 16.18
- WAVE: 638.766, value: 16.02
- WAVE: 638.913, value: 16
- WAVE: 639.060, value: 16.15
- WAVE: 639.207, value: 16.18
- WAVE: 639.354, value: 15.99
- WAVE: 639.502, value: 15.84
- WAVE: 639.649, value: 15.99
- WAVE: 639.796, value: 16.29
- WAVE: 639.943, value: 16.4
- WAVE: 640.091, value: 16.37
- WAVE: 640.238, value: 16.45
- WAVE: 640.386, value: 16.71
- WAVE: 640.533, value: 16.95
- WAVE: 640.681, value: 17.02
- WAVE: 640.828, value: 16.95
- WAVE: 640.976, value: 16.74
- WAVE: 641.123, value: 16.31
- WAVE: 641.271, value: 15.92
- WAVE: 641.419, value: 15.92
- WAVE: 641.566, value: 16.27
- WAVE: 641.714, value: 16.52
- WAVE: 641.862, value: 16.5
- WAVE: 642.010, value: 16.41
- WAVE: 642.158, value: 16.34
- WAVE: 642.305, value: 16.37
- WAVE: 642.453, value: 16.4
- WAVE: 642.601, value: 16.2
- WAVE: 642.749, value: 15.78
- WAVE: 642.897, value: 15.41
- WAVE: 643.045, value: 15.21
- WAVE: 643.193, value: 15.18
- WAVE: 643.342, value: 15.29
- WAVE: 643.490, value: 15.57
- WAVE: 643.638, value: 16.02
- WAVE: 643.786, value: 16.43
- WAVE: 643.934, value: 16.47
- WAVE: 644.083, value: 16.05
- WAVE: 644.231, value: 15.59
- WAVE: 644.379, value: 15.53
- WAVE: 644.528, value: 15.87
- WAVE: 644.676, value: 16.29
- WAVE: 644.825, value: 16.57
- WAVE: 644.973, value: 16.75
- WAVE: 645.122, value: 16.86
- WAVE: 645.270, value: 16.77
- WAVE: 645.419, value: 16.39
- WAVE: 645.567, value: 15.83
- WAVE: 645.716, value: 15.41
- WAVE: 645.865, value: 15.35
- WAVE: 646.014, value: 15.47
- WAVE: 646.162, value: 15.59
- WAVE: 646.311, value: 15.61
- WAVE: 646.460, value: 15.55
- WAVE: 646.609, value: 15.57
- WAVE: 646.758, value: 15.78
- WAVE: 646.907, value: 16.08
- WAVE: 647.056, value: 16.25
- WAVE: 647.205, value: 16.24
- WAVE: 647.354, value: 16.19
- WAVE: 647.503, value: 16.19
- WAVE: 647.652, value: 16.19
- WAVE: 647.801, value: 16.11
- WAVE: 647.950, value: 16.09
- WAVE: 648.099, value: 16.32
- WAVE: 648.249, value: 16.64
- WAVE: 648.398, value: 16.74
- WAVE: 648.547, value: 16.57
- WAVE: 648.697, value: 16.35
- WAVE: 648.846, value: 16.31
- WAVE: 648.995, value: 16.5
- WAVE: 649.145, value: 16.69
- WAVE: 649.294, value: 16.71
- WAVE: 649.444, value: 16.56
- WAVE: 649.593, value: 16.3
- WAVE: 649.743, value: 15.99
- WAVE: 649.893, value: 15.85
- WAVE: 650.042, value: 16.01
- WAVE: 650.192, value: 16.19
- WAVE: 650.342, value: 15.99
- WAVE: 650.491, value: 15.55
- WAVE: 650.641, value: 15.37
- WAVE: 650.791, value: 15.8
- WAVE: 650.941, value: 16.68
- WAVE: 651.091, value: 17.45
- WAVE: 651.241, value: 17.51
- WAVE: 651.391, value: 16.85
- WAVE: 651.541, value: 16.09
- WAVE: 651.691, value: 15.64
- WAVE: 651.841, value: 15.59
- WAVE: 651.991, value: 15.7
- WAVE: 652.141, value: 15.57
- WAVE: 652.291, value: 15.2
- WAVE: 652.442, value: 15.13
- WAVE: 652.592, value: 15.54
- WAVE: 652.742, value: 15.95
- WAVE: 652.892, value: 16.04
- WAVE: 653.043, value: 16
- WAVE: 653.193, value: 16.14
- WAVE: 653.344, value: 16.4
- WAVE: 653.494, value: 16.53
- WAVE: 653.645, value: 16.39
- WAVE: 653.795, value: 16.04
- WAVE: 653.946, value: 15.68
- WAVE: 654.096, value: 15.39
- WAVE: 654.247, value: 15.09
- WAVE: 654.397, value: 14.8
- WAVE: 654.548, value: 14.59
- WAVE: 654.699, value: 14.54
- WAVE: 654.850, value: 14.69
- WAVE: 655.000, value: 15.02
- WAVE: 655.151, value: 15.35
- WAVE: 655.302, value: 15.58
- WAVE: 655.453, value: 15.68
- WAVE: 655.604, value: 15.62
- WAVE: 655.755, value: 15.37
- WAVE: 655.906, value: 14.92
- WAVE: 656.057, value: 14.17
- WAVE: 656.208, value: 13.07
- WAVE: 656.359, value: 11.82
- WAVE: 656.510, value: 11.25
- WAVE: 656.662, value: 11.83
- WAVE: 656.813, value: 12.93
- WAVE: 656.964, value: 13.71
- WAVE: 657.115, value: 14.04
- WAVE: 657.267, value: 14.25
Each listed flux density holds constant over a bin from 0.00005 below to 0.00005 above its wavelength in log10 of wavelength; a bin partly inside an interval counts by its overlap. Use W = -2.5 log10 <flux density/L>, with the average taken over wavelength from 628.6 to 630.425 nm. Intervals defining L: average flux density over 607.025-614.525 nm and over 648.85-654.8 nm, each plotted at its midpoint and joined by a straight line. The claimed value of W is 0.04 mag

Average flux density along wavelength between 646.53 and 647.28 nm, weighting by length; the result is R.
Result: 16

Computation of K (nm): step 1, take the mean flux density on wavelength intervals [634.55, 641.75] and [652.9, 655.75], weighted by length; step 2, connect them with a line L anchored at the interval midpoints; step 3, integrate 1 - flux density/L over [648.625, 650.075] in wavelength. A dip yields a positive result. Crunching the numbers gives -0.051 nm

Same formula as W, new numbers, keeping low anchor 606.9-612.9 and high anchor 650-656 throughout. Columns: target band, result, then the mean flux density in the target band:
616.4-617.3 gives 0.058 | 16.1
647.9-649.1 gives -0.038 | 16.4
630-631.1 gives 0.036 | 15.9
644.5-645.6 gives -0.032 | 16.5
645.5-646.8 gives 0.028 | 15.6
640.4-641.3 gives -0.037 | 16.7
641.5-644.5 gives 0.006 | 16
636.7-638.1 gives 0.018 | 16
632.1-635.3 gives -0.006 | 16.5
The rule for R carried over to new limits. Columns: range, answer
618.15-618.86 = 16.3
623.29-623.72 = 16.3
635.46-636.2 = 16.2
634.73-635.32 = 17.2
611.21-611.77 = 17.8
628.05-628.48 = 16.7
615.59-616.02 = 16.5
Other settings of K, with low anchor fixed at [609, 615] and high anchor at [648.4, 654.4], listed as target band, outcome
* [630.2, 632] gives 0.08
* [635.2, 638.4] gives 0.07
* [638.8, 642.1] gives 0.01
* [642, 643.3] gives 0.04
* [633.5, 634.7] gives 0.02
